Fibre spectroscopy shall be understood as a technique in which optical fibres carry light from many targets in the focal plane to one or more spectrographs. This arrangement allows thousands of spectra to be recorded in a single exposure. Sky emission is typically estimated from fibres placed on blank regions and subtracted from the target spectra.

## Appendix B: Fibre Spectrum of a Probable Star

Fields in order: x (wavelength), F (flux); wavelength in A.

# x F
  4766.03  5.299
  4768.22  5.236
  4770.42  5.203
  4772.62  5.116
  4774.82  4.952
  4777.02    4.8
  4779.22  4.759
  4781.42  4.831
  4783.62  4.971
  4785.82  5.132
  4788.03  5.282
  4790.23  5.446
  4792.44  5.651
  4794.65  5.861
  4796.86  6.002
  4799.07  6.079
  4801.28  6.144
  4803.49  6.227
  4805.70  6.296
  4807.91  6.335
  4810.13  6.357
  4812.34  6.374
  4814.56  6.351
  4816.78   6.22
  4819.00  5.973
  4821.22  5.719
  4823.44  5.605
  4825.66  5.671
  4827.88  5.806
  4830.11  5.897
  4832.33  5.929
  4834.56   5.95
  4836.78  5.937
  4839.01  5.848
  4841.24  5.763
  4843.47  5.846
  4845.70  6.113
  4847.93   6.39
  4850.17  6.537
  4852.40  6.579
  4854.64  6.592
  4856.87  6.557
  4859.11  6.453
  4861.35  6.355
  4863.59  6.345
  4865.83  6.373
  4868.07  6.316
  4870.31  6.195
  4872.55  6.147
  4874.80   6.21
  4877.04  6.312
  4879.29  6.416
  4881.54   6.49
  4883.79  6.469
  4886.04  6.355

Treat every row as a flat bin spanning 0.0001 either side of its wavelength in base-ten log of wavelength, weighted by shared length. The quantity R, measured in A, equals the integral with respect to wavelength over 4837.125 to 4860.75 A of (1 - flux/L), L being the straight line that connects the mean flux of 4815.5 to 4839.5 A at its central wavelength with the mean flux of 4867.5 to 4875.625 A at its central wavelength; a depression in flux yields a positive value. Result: -0.9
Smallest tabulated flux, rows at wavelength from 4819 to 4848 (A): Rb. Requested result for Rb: 5.605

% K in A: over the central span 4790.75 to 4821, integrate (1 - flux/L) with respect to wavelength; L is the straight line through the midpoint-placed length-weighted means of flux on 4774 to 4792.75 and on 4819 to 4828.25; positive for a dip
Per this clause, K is -3.8 A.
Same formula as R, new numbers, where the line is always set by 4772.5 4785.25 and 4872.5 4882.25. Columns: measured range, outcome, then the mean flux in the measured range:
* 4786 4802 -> -1.9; 5.73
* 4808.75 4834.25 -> -2.2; 5.99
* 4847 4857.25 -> -1.0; 6.53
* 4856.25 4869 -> -0.6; 6.39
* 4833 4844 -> -0.2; 5.87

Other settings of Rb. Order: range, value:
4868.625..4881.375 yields 6.147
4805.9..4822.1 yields 5.719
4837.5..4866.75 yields 5.763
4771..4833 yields 4.759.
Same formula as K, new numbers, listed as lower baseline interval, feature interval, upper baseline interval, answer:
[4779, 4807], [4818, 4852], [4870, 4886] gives 0.15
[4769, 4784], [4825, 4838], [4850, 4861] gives 0.39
